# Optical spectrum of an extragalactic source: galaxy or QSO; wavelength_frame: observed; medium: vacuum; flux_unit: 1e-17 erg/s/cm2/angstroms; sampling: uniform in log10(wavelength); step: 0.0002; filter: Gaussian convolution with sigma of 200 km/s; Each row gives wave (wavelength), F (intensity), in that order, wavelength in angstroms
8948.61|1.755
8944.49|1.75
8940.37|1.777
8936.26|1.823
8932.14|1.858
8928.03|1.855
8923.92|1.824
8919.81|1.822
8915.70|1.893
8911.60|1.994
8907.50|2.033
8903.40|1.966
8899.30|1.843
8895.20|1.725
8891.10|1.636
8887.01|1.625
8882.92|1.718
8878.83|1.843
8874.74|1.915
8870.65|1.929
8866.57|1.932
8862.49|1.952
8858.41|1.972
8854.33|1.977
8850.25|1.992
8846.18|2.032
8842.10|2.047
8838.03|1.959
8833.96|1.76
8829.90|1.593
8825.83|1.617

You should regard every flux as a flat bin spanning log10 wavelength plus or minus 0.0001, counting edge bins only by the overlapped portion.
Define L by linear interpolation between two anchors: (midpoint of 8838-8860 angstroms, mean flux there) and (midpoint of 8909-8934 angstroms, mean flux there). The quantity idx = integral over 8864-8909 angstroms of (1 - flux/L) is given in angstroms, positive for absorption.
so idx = 2.4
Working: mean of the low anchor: 2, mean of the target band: 1.83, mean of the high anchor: 1.88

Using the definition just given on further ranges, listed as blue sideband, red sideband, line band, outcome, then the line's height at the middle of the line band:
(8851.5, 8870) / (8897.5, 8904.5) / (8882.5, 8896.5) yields 1.8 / 1.92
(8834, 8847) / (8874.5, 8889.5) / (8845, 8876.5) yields -1.6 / 1.87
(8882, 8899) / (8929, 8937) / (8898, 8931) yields -2.4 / 1.78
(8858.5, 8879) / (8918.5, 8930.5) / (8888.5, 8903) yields 1.0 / 1.88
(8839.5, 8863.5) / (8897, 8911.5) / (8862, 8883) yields 0.9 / 1.98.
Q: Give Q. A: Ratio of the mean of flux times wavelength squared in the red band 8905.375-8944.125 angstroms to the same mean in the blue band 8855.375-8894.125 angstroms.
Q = 1.03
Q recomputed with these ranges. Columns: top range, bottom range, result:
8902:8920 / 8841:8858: 0.99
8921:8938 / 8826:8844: 1.03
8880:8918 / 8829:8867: 0.96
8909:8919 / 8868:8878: 1.02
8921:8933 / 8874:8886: 1.04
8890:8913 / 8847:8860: 0.95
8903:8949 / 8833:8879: 0.97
